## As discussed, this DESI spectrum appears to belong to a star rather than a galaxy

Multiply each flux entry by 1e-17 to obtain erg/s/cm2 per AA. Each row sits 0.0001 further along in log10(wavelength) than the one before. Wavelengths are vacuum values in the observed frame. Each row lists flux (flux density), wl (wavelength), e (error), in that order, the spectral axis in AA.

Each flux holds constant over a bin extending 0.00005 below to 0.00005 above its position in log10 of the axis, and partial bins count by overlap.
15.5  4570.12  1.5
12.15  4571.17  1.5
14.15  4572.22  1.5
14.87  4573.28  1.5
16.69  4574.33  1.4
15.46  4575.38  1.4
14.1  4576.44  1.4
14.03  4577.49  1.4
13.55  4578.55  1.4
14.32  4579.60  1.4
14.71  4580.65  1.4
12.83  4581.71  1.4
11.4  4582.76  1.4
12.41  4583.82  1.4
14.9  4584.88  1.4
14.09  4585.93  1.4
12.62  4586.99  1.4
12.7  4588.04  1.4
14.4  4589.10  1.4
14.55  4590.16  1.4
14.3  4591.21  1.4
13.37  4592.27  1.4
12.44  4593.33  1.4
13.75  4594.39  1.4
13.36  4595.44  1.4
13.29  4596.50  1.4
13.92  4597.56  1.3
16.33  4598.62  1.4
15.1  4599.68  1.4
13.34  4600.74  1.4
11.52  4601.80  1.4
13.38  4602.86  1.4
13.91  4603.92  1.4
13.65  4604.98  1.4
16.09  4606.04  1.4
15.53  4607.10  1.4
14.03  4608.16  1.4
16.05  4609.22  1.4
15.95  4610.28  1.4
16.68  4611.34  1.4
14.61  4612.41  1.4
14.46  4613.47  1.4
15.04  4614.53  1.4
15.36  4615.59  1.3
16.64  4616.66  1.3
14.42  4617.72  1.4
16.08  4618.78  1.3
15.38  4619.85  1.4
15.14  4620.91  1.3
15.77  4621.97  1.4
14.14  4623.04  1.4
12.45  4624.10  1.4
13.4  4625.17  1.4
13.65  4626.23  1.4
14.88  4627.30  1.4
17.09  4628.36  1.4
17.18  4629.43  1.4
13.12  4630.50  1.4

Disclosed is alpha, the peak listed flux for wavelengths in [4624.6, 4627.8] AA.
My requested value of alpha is 14.88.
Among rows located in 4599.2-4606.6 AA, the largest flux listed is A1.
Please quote 16.09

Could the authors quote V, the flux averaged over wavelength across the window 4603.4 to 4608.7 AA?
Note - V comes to 14.7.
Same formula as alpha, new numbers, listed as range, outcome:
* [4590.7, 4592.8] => 14.3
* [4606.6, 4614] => 16.68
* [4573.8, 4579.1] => 16.69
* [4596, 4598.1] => 13.92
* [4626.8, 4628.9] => 17.09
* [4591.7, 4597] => 13.75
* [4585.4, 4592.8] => 14.55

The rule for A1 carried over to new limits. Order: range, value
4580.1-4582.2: 14.71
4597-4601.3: 16.33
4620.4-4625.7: 15.77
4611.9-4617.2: 16.64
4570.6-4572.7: 14.15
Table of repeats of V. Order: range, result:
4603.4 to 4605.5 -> 13.8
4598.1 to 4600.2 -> 15.7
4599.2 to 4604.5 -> 13.4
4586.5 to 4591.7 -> 13.7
